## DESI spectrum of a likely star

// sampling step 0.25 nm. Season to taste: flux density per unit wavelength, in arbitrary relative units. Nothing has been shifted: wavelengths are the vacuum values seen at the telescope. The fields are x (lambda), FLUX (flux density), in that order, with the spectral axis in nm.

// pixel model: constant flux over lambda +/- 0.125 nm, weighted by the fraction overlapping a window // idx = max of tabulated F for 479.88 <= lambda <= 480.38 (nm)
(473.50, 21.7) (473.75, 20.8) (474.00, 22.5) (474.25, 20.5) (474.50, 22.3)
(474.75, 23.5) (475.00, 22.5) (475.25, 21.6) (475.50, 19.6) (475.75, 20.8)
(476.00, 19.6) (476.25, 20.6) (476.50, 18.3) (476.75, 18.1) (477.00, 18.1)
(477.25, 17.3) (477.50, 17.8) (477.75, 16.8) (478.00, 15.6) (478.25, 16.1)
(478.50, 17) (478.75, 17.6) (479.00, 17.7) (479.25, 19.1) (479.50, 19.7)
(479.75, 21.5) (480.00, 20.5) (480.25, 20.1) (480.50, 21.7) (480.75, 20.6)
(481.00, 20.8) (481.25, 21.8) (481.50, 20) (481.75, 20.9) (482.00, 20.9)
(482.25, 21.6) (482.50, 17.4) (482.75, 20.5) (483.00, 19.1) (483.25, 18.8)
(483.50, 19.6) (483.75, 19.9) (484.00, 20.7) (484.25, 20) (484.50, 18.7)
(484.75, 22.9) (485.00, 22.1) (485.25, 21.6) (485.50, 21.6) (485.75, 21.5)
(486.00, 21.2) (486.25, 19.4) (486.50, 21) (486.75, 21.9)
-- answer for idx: 20.5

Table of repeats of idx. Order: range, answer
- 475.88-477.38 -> 20.6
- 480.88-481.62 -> 21.8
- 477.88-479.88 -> 21.5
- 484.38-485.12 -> 22.9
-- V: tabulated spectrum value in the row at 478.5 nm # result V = 17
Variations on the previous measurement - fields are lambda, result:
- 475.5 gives 19.6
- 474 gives 22.5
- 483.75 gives 19.9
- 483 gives 19.1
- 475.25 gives 21.6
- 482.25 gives 21.6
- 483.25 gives 18.8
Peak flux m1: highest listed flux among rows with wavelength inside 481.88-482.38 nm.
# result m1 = 21.6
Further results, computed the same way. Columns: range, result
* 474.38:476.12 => 23.5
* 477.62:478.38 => 16.8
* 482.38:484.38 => 20.7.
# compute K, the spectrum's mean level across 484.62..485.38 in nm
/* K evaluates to 22.2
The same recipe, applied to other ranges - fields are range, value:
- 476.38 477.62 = 17.9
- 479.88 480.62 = 20.8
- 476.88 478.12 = 17.1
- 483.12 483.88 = 19.4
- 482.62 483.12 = 19.8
